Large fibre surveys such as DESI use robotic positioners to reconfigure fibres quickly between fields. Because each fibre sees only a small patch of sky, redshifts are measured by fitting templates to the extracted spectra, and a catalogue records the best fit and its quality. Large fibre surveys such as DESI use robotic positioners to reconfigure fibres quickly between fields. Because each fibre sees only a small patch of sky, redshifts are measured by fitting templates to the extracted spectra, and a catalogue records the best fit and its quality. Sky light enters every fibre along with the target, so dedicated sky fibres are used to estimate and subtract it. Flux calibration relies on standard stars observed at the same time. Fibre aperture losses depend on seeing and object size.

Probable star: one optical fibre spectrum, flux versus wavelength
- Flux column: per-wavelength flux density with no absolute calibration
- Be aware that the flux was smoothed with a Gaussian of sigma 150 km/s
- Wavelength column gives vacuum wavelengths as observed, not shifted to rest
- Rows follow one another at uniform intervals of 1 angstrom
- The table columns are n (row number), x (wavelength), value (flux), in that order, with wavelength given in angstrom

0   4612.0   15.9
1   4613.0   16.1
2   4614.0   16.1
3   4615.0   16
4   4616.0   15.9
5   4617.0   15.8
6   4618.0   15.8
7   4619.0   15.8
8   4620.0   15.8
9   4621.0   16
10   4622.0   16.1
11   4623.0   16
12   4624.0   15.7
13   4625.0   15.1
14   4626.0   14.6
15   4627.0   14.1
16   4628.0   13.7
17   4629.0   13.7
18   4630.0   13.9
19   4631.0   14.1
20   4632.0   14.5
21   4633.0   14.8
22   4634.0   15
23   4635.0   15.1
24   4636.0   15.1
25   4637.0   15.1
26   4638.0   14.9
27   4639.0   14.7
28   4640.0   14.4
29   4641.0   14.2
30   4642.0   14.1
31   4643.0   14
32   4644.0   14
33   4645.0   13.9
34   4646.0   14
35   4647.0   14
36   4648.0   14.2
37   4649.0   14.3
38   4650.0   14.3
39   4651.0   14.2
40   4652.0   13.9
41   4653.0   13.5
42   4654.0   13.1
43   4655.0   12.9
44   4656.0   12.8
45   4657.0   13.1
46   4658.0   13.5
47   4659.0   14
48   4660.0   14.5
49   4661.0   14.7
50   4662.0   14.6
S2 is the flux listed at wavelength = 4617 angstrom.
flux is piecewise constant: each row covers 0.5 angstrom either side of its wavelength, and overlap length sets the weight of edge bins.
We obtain 15.8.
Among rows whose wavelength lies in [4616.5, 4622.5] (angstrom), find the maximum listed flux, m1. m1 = 16.1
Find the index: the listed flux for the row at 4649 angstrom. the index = 14.3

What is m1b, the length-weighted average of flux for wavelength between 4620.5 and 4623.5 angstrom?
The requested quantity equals 16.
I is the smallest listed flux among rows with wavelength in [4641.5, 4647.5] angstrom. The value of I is 13.9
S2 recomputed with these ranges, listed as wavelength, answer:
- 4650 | 14.3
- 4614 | 16.1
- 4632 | 14.5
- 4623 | 16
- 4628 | 13.7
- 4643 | 14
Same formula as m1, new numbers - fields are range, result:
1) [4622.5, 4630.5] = 16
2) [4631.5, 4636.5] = 15.1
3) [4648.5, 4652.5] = 14.3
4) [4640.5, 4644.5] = 14.2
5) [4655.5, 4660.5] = 14.5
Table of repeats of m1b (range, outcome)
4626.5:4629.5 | 13.8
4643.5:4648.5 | 14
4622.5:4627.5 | 15.1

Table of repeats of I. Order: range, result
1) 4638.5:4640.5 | 14.4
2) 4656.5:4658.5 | 13.1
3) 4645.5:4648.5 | 14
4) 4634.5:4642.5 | 14.1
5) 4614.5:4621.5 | 15.8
